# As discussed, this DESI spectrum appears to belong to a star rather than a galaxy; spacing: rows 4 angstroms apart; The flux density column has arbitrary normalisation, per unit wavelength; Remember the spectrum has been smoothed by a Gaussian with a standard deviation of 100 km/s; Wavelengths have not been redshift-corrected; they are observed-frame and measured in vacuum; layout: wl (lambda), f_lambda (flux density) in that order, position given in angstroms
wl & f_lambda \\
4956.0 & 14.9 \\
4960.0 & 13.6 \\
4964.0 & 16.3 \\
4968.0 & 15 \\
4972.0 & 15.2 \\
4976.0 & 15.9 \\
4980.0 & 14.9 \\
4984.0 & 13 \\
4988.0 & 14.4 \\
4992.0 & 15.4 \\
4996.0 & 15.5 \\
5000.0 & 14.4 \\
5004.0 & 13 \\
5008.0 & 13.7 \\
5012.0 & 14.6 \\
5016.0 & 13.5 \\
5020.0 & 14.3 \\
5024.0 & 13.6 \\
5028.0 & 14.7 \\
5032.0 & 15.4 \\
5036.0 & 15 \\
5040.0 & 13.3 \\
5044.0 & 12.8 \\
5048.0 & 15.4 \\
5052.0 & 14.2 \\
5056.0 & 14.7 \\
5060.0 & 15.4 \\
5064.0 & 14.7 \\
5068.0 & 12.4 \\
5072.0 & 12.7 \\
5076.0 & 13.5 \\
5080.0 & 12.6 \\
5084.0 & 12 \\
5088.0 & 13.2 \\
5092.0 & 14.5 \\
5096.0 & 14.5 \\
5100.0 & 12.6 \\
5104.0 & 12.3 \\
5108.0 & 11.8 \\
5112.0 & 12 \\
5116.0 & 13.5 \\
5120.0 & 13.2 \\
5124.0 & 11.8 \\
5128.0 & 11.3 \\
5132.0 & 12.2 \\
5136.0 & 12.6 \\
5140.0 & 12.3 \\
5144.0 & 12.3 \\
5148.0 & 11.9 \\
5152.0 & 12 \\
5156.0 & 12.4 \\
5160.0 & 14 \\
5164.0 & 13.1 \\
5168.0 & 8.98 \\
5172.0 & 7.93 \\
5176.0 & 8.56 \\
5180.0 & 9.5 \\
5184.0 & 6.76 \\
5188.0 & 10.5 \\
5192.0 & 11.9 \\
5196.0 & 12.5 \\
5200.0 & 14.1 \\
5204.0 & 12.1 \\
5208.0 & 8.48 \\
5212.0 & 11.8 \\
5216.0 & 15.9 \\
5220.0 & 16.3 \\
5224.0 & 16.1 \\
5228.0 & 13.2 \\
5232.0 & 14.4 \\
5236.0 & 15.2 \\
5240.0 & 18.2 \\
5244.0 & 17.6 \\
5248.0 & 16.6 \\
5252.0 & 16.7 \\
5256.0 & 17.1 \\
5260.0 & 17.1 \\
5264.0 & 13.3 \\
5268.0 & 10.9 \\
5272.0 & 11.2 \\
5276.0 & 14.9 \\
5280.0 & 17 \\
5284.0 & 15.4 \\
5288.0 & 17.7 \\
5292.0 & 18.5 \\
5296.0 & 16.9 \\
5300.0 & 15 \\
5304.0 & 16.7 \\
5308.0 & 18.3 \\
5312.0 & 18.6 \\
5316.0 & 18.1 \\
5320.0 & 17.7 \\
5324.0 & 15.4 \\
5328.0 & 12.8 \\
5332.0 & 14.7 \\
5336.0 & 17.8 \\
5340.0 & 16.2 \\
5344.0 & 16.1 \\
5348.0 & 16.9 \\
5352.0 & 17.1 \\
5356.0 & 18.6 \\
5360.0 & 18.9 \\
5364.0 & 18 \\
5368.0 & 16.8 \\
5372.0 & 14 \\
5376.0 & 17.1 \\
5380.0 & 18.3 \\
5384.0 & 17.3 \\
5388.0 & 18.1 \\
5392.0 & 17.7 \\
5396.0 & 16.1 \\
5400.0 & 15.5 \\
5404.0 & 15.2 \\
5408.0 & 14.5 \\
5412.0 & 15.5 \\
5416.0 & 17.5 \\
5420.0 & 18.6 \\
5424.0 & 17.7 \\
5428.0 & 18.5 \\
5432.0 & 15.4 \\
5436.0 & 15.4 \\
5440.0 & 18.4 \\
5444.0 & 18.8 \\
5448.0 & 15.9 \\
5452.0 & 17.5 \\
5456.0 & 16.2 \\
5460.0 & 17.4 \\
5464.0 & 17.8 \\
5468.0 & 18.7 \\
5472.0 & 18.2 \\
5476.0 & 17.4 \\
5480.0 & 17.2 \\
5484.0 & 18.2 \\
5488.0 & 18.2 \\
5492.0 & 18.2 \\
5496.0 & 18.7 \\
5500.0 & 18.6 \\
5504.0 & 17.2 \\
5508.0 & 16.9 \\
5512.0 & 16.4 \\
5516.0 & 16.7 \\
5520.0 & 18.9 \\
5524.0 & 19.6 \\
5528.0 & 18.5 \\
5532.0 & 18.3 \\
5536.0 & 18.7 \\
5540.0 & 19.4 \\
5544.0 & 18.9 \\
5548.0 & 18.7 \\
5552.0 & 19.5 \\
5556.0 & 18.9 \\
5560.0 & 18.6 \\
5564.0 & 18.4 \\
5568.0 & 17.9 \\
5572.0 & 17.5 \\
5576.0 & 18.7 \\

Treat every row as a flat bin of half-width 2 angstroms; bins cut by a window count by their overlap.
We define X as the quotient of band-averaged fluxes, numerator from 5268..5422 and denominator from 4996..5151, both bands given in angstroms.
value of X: 1.2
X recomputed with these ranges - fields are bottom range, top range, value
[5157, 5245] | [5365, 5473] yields 1.35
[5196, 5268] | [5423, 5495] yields 1.19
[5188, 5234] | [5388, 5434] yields 1.26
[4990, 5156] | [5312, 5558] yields 1.29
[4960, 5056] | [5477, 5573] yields 1.26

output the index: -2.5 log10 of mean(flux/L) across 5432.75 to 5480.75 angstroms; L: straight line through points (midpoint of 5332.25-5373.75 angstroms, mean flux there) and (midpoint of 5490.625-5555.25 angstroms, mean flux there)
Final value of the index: 0.03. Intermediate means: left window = 17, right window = 18.3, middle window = 17.4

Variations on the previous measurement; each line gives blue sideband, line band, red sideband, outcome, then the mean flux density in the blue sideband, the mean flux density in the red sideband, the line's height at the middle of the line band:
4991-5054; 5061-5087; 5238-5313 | 0.12 mag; 14.3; 16.2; 14.7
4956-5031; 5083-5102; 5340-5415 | 0.13 mag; 14.5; 16.8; 15.1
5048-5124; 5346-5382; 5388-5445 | -0.07 mag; 13.3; 16.8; 16.2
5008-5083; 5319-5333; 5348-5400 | 0.12 mag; 14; 17.2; 16.8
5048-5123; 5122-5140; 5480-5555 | 0.16 mag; 13.4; 18.3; 13.9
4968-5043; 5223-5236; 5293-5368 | 0.11 mag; 14.4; 16.9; 16.1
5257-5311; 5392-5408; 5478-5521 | 0.07 mag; 15.7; 17.7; 16.8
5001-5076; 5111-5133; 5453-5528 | 0.19 mag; 14.1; 17.8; 14.8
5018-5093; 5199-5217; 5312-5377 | 0.25 mag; 13.9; 16.7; 15.4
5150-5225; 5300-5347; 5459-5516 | -0.15 mag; 11.7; 17.8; 14.4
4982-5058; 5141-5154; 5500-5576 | 0.25 mag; 14.3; 18.3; 15.3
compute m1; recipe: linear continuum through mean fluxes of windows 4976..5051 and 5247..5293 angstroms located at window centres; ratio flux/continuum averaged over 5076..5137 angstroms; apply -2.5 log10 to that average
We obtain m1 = 0.16 mag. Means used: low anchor 14.3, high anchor 15.4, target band 12.7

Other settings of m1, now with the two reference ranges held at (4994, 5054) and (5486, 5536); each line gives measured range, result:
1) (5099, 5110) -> 0.21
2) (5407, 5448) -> 0.02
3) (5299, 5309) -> -0.02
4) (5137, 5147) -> 0.23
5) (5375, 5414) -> 0.04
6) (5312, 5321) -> -0.10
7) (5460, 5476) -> -0.02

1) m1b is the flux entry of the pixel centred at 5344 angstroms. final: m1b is 16.1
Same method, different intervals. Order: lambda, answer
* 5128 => 11.3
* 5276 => 14.9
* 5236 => 15.2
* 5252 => 16.7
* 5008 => 13.7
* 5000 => 14.4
